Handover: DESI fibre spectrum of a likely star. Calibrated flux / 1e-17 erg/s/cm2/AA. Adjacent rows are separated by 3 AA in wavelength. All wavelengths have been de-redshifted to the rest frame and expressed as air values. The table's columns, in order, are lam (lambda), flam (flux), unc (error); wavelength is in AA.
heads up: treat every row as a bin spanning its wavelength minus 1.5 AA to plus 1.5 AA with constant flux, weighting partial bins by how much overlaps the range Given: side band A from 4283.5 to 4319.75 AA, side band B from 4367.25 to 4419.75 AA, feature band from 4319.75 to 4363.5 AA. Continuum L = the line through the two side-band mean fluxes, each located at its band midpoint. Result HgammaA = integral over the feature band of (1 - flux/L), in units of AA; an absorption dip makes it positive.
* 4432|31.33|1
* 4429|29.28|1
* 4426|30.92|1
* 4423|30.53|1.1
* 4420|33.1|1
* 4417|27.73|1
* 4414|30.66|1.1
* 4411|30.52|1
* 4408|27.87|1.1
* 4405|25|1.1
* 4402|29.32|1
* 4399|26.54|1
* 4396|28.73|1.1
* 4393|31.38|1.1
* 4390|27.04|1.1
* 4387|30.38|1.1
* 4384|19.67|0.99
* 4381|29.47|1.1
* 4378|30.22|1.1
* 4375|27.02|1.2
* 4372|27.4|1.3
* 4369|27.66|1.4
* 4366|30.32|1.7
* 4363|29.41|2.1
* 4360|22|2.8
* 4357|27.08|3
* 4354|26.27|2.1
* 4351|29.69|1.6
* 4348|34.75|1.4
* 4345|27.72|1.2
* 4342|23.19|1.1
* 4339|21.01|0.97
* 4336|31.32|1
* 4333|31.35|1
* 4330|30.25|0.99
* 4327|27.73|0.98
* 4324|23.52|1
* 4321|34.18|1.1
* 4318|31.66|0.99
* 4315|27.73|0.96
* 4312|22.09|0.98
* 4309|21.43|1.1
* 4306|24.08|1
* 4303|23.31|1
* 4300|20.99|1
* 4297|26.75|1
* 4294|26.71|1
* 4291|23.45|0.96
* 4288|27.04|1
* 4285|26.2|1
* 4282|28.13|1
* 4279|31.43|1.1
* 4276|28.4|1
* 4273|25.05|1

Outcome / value -2.4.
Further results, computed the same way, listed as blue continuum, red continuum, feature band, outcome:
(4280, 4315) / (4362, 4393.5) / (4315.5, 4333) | -2.5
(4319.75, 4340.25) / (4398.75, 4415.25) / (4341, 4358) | 0.1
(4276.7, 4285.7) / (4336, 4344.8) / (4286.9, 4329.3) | 1.5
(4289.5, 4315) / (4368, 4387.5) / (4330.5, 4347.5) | -1.4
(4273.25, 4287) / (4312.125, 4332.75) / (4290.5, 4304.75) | 2.1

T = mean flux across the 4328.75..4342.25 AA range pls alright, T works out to 27.8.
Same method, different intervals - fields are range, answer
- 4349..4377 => 27.6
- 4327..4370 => 28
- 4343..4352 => 30.4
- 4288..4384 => 27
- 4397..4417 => 28.3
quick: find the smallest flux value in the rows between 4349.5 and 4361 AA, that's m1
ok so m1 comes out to 22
